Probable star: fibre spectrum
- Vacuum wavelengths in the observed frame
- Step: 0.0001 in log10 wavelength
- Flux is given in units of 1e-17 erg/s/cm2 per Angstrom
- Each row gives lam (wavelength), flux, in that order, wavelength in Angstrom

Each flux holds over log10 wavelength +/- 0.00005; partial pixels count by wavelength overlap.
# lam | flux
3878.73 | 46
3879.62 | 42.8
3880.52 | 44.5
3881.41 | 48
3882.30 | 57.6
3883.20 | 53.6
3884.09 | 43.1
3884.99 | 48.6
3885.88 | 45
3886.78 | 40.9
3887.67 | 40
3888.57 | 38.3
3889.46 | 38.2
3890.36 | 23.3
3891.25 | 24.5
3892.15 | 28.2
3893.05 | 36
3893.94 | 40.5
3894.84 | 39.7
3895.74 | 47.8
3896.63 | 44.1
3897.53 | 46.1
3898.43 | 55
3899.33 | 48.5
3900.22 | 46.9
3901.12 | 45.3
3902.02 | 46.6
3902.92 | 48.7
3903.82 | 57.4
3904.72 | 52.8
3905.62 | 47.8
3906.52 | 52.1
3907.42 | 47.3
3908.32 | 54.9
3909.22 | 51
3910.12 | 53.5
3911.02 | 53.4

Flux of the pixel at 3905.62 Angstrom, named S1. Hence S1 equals 47.8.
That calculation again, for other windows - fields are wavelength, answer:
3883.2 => 53.6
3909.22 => 51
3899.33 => 48.5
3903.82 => 57.4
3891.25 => 24.5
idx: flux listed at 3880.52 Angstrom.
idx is 44.5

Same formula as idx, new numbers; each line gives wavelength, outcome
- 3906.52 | 52.1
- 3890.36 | 23.3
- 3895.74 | 47.8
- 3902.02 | 46.6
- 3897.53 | 46.1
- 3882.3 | 57.6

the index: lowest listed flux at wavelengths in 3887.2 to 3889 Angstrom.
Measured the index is 38.3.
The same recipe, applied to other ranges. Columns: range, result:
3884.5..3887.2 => 40.9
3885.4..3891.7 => 23.3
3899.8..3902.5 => 45.3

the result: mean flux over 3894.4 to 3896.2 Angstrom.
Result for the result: 43.9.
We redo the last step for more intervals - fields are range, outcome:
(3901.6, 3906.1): 50.6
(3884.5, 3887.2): 44.7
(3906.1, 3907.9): 49.7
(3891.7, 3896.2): 38.5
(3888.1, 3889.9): 38.3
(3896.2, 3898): 45.1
